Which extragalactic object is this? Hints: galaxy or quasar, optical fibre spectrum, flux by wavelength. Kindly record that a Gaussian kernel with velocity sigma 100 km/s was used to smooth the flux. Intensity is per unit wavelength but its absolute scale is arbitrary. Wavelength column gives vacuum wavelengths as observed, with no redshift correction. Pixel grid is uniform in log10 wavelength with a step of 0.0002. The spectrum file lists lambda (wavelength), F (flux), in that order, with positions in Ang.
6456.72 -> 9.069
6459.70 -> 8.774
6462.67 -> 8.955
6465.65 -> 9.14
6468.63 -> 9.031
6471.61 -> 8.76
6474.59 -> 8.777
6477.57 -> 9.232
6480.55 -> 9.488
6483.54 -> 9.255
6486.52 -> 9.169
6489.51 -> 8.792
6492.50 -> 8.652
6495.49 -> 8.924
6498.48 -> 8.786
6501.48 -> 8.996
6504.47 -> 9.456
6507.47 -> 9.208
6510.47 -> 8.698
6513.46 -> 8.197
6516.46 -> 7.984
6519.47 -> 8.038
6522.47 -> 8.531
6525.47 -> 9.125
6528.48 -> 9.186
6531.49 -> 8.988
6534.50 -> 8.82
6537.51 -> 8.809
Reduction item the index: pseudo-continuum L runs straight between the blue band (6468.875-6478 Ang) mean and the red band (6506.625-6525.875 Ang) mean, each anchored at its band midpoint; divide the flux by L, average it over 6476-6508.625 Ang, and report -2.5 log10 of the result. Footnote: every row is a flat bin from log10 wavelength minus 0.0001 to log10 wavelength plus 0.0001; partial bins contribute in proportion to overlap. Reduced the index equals -0.045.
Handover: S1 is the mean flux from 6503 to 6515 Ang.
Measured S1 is 8.89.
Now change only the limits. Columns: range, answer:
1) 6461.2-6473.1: 8.97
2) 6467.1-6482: 9.06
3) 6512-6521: 8.07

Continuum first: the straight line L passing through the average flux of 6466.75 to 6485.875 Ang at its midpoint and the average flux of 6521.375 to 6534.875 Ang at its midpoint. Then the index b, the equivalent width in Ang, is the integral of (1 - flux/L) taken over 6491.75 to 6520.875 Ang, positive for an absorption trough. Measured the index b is 1.0 Ang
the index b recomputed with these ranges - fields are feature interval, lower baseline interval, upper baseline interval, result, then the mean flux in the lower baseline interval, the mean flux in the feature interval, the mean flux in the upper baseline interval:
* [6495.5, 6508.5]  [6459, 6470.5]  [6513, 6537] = -0.5 Ang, 8.98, 9.08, 8.63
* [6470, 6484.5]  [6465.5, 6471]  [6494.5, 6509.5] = -0.1 Ang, 9.02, 9.1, 9.06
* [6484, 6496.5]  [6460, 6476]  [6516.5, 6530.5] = -0.1 Ang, 8.92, 8.92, 8.65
